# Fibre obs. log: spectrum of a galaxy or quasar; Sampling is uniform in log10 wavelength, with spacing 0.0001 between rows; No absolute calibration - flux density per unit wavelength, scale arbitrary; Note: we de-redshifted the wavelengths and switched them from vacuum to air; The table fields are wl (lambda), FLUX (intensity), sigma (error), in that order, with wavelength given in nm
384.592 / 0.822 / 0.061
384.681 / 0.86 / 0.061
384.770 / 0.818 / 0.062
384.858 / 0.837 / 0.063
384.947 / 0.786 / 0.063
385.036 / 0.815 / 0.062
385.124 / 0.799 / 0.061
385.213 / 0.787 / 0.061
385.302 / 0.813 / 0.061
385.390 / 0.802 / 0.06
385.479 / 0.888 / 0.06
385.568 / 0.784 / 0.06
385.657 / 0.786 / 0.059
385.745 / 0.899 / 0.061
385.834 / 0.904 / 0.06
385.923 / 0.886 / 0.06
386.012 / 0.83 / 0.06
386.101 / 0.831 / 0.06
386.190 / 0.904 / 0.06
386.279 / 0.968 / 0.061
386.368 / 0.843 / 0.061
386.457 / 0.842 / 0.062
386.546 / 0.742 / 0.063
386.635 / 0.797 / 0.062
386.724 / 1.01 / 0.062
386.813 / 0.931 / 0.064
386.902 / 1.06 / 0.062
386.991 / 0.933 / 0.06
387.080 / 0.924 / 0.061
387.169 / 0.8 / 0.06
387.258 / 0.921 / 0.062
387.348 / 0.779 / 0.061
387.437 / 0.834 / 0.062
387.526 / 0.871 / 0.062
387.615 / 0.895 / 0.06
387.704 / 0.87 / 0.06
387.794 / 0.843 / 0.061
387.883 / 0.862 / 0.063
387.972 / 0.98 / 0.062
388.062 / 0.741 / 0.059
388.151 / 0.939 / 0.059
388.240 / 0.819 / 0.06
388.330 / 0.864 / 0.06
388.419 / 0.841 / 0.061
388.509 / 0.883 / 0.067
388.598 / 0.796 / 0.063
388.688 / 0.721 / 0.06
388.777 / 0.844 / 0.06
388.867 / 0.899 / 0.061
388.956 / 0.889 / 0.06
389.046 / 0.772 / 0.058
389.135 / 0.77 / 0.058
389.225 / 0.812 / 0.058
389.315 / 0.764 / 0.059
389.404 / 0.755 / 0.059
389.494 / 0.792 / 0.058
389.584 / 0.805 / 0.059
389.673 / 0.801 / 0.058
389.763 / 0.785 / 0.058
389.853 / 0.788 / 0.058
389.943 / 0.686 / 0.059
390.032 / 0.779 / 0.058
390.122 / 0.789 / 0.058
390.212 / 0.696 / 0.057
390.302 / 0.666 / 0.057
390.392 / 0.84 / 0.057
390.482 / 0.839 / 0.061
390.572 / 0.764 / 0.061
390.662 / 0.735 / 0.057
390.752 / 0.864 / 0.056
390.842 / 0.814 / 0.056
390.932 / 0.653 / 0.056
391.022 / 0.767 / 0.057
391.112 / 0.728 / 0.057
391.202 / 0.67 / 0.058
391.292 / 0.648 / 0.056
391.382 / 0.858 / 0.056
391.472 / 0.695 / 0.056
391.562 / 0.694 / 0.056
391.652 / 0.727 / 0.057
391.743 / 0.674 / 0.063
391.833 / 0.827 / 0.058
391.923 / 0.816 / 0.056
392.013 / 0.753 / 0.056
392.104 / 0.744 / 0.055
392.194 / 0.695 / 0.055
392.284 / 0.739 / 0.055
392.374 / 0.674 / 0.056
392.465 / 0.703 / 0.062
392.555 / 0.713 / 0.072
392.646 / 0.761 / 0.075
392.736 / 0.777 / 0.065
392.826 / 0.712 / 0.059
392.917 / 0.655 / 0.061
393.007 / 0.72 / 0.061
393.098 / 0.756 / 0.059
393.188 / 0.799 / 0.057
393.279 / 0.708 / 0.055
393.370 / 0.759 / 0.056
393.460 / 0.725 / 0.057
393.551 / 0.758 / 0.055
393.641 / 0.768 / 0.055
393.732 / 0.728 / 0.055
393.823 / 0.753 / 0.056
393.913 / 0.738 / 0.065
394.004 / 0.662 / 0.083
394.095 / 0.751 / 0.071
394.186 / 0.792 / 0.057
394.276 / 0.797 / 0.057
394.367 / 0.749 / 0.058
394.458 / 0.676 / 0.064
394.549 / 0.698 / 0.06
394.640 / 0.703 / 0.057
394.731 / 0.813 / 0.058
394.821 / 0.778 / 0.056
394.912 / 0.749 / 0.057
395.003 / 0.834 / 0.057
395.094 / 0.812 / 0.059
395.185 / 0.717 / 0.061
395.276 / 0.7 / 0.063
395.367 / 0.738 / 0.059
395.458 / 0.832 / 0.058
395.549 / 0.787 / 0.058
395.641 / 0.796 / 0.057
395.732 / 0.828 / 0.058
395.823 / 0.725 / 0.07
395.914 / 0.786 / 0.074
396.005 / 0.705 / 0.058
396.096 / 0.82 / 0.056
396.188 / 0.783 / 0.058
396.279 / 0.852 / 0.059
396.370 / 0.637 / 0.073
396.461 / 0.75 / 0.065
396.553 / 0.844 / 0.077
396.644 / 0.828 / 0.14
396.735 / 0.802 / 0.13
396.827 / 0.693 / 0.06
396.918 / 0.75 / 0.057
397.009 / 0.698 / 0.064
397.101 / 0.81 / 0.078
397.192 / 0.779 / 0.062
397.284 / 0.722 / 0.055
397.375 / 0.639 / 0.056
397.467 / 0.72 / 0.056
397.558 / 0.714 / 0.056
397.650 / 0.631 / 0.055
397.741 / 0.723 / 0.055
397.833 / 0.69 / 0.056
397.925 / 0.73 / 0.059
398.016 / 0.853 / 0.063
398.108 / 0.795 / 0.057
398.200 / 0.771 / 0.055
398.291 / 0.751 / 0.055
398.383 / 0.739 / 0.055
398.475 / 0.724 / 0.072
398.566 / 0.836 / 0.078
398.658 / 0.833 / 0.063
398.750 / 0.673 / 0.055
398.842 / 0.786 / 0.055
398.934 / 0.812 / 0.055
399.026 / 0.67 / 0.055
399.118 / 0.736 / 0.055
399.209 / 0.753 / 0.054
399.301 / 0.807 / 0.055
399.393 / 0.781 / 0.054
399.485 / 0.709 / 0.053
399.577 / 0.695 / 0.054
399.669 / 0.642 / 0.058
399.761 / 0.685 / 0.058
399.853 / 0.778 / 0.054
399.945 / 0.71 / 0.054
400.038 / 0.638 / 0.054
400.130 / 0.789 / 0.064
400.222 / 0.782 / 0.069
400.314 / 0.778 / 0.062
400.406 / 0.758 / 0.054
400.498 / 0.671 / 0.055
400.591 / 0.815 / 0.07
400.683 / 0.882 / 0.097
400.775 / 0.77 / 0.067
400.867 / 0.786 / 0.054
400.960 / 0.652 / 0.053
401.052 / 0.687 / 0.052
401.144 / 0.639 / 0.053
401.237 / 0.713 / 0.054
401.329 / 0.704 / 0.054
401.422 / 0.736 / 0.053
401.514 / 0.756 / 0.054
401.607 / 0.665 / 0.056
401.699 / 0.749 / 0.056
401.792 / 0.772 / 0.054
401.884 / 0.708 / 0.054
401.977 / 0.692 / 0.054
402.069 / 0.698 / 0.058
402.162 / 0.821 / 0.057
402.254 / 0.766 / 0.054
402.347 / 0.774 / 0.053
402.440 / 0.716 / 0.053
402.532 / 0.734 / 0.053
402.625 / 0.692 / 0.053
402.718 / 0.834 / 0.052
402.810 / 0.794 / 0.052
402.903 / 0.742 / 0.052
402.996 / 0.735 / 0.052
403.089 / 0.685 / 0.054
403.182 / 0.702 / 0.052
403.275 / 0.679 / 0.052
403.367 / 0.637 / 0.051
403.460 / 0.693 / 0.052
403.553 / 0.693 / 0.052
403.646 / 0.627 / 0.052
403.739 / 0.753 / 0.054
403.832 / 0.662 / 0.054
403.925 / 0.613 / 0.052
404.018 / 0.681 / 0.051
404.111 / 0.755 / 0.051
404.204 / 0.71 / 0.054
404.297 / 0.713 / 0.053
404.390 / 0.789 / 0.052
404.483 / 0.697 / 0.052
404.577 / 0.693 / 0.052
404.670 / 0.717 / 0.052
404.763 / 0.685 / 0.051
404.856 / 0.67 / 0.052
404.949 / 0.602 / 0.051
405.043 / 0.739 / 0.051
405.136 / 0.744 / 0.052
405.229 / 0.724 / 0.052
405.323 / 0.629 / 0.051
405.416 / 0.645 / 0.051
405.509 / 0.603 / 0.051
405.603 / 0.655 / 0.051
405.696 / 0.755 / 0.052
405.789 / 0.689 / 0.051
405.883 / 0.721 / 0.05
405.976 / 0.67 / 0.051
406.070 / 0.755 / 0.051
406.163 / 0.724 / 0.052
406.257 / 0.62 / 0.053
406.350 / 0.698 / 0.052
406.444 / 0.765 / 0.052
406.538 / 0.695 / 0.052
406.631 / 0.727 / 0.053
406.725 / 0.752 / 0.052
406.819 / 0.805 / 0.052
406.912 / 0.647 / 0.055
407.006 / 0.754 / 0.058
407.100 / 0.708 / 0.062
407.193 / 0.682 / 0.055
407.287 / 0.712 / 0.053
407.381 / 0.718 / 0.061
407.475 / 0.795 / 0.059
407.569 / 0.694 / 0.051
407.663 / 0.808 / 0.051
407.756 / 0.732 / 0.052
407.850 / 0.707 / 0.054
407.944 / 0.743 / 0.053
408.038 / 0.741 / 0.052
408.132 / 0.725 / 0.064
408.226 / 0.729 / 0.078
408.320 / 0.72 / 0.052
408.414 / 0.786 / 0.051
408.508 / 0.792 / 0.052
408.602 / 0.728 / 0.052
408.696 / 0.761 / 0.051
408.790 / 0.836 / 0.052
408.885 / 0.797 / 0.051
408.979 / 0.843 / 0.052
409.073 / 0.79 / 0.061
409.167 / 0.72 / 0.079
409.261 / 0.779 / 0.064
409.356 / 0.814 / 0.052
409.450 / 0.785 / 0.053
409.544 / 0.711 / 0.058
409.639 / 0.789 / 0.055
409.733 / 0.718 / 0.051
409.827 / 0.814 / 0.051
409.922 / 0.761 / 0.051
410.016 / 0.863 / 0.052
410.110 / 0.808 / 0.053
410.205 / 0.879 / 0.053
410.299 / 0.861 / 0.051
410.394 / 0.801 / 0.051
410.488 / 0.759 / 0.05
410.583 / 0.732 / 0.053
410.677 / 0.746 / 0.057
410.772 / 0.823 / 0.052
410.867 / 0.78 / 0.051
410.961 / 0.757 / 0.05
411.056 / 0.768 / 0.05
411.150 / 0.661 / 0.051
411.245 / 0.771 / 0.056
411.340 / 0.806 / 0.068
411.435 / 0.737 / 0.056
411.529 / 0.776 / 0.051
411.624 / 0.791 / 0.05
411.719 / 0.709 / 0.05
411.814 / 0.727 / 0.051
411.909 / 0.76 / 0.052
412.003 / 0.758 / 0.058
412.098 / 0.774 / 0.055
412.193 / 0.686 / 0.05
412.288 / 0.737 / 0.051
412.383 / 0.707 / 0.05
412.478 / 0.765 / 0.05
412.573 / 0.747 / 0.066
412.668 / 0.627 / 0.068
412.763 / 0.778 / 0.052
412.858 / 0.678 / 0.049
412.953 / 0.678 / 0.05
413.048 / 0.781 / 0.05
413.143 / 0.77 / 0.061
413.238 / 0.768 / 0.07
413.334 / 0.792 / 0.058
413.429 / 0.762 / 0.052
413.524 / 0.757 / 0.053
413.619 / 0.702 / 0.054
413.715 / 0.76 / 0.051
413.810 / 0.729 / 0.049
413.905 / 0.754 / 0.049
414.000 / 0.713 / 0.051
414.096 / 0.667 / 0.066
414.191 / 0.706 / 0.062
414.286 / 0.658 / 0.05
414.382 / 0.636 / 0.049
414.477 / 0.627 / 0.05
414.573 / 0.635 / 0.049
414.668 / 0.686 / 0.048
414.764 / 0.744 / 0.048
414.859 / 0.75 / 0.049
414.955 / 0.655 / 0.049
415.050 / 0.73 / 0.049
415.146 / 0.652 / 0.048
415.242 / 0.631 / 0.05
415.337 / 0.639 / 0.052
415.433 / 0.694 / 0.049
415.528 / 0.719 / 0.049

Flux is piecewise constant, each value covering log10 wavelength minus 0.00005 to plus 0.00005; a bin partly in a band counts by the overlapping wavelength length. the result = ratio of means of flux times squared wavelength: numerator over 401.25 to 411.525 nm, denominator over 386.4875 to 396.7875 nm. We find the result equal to 1.01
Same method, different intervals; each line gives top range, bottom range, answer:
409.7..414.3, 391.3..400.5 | 1.09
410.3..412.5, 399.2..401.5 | 1.09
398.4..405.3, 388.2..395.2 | 1.00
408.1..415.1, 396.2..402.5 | 1.07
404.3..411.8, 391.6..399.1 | 1.06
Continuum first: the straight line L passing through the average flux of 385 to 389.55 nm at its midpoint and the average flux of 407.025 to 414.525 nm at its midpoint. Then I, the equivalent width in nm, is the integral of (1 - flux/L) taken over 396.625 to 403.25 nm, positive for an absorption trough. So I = 0.47 nm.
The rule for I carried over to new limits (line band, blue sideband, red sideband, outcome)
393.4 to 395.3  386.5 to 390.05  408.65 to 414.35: 0.16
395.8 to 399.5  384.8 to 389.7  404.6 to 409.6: 0.15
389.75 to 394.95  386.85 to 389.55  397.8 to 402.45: 0.44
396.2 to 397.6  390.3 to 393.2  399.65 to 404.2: -0.03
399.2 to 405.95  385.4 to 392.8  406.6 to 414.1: 0.50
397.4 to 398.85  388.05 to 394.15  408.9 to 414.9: 0.02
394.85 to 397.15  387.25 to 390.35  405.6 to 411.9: 0.06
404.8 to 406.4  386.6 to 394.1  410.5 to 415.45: 0.13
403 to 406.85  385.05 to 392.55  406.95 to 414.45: 0.35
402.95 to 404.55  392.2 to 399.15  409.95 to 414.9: 0.11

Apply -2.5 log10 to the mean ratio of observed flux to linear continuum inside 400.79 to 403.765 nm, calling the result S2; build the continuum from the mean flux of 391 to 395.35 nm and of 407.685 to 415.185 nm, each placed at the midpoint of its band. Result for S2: 0.034 mag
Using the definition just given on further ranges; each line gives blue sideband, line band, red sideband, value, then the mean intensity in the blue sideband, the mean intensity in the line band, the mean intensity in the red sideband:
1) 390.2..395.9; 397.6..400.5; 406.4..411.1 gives 0.02 mag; 0.747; 0.743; 0.763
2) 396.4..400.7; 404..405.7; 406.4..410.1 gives 0.09 mag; 0.747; 0.694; 0.756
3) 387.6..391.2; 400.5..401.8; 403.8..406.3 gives -0.02 mag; 0.801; 0.734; 0.691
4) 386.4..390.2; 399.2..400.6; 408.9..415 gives 0.08 mag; 0.838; 0.734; 0.747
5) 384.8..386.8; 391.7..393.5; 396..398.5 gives 0.07 mag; 0.845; 0.736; 0.749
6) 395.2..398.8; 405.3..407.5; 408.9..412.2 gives 0.09 mag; 0.756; 0.705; 0.774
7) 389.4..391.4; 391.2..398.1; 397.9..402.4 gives 0.01 mag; 0.76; 0.746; 0.744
